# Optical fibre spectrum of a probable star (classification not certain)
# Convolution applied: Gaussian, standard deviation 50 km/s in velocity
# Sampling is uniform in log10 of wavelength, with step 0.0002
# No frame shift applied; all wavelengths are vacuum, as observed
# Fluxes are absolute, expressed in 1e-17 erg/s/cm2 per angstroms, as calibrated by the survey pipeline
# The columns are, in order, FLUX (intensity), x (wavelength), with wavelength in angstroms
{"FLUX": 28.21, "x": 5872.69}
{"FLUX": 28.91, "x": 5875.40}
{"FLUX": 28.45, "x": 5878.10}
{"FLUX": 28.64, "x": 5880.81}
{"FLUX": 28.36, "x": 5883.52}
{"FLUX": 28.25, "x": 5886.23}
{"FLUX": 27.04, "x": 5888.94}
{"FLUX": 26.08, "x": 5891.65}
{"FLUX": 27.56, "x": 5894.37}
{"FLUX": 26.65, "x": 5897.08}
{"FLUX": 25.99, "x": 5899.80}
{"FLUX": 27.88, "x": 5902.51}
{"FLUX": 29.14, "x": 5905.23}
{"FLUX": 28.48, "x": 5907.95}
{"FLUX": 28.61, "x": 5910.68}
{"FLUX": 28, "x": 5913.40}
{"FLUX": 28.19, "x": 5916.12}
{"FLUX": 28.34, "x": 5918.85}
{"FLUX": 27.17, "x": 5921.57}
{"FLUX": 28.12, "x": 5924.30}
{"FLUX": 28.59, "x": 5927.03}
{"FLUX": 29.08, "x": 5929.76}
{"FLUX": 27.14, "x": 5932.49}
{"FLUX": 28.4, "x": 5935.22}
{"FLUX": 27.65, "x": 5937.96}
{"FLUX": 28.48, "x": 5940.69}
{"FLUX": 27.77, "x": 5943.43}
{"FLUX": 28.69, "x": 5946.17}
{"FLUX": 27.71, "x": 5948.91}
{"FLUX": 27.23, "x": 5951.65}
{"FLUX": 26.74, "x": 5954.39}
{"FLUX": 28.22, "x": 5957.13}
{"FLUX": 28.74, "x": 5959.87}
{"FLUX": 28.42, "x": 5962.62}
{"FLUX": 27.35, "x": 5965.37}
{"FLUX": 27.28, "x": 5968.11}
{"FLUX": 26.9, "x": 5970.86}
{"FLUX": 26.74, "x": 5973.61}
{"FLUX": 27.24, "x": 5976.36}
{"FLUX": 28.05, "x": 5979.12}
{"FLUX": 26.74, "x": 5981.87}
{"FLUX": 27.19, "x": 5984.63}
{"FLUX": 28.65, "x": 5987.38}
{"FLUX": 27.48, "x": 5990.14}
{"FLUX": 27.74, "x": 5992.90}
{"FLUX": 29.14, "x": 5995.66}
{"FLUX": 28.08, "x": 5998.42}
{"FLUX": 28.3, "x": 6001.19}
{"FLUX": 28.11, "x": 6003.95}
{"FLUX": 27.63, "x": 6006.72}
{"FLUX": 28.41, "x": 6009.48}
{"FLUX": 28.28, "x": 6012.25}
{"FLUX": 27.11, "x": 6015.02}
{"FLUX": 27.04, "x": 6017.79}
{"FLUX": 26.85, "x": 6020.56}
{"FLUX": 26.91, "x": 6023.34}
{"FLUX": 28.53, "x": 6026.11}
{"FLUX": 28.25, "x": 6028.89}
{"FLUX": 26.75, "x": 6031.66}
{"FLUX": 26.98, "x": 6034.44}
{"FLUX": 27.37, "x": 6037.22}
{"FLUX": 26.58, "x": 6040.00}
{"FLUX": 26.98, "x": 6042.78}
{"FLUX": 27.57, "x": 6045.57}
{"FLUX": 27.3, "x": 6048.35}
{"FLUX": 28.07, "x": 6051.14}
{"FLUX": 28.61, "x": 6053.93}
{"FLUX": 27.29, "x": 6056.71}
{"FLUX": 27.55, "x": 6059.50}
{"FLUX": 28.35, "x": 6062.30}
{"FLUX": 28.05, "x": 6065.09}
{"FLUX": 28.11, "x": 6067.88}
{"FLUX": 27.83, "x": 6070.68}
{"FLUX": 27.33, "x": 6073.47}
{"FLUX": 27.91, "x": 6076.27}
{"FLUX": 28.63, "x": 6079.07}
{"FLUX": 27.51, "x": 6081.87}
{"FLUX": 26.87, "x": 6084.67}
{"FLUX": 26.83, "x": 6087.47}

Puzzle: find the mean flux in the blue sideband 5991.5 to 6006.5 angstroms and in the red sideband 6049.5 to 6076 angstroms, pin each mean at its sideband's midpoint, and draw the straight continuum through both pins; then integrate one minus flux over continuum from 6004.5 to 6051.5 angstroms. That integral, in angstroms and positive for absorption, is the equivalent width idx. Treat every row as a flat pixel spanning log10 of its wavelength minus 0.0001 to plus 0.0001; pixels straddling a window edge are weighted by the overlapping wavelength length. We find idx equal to 1.0 angstroms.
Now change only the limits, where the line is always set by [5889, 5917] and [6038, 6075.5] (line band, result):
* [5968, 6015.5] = -0.2 angstroms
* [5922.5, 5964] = -0.6 angstroms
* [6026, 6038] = 0.1 angstroms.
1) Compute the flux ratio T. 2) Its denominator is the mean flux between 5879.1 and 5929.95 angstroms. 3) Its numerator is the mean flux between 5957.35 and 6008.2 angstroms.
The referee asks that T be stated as 1.0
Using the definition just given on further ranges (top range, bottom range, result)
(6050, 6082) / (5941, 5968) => 1.00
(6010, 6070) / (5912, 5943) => 0.98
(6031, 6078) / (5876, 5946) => 0.99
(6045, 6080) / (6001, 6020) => 1.00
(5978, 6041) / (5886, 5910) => 1.01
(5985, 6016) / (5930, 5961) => 1.01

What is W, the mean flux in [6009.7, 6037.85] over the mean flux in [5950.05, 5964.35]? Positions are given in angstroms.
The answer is 1.0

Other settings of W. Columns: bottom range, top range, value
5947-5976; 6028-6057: 1.00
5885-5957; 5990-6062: 0.99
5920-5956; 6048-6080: 1.00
